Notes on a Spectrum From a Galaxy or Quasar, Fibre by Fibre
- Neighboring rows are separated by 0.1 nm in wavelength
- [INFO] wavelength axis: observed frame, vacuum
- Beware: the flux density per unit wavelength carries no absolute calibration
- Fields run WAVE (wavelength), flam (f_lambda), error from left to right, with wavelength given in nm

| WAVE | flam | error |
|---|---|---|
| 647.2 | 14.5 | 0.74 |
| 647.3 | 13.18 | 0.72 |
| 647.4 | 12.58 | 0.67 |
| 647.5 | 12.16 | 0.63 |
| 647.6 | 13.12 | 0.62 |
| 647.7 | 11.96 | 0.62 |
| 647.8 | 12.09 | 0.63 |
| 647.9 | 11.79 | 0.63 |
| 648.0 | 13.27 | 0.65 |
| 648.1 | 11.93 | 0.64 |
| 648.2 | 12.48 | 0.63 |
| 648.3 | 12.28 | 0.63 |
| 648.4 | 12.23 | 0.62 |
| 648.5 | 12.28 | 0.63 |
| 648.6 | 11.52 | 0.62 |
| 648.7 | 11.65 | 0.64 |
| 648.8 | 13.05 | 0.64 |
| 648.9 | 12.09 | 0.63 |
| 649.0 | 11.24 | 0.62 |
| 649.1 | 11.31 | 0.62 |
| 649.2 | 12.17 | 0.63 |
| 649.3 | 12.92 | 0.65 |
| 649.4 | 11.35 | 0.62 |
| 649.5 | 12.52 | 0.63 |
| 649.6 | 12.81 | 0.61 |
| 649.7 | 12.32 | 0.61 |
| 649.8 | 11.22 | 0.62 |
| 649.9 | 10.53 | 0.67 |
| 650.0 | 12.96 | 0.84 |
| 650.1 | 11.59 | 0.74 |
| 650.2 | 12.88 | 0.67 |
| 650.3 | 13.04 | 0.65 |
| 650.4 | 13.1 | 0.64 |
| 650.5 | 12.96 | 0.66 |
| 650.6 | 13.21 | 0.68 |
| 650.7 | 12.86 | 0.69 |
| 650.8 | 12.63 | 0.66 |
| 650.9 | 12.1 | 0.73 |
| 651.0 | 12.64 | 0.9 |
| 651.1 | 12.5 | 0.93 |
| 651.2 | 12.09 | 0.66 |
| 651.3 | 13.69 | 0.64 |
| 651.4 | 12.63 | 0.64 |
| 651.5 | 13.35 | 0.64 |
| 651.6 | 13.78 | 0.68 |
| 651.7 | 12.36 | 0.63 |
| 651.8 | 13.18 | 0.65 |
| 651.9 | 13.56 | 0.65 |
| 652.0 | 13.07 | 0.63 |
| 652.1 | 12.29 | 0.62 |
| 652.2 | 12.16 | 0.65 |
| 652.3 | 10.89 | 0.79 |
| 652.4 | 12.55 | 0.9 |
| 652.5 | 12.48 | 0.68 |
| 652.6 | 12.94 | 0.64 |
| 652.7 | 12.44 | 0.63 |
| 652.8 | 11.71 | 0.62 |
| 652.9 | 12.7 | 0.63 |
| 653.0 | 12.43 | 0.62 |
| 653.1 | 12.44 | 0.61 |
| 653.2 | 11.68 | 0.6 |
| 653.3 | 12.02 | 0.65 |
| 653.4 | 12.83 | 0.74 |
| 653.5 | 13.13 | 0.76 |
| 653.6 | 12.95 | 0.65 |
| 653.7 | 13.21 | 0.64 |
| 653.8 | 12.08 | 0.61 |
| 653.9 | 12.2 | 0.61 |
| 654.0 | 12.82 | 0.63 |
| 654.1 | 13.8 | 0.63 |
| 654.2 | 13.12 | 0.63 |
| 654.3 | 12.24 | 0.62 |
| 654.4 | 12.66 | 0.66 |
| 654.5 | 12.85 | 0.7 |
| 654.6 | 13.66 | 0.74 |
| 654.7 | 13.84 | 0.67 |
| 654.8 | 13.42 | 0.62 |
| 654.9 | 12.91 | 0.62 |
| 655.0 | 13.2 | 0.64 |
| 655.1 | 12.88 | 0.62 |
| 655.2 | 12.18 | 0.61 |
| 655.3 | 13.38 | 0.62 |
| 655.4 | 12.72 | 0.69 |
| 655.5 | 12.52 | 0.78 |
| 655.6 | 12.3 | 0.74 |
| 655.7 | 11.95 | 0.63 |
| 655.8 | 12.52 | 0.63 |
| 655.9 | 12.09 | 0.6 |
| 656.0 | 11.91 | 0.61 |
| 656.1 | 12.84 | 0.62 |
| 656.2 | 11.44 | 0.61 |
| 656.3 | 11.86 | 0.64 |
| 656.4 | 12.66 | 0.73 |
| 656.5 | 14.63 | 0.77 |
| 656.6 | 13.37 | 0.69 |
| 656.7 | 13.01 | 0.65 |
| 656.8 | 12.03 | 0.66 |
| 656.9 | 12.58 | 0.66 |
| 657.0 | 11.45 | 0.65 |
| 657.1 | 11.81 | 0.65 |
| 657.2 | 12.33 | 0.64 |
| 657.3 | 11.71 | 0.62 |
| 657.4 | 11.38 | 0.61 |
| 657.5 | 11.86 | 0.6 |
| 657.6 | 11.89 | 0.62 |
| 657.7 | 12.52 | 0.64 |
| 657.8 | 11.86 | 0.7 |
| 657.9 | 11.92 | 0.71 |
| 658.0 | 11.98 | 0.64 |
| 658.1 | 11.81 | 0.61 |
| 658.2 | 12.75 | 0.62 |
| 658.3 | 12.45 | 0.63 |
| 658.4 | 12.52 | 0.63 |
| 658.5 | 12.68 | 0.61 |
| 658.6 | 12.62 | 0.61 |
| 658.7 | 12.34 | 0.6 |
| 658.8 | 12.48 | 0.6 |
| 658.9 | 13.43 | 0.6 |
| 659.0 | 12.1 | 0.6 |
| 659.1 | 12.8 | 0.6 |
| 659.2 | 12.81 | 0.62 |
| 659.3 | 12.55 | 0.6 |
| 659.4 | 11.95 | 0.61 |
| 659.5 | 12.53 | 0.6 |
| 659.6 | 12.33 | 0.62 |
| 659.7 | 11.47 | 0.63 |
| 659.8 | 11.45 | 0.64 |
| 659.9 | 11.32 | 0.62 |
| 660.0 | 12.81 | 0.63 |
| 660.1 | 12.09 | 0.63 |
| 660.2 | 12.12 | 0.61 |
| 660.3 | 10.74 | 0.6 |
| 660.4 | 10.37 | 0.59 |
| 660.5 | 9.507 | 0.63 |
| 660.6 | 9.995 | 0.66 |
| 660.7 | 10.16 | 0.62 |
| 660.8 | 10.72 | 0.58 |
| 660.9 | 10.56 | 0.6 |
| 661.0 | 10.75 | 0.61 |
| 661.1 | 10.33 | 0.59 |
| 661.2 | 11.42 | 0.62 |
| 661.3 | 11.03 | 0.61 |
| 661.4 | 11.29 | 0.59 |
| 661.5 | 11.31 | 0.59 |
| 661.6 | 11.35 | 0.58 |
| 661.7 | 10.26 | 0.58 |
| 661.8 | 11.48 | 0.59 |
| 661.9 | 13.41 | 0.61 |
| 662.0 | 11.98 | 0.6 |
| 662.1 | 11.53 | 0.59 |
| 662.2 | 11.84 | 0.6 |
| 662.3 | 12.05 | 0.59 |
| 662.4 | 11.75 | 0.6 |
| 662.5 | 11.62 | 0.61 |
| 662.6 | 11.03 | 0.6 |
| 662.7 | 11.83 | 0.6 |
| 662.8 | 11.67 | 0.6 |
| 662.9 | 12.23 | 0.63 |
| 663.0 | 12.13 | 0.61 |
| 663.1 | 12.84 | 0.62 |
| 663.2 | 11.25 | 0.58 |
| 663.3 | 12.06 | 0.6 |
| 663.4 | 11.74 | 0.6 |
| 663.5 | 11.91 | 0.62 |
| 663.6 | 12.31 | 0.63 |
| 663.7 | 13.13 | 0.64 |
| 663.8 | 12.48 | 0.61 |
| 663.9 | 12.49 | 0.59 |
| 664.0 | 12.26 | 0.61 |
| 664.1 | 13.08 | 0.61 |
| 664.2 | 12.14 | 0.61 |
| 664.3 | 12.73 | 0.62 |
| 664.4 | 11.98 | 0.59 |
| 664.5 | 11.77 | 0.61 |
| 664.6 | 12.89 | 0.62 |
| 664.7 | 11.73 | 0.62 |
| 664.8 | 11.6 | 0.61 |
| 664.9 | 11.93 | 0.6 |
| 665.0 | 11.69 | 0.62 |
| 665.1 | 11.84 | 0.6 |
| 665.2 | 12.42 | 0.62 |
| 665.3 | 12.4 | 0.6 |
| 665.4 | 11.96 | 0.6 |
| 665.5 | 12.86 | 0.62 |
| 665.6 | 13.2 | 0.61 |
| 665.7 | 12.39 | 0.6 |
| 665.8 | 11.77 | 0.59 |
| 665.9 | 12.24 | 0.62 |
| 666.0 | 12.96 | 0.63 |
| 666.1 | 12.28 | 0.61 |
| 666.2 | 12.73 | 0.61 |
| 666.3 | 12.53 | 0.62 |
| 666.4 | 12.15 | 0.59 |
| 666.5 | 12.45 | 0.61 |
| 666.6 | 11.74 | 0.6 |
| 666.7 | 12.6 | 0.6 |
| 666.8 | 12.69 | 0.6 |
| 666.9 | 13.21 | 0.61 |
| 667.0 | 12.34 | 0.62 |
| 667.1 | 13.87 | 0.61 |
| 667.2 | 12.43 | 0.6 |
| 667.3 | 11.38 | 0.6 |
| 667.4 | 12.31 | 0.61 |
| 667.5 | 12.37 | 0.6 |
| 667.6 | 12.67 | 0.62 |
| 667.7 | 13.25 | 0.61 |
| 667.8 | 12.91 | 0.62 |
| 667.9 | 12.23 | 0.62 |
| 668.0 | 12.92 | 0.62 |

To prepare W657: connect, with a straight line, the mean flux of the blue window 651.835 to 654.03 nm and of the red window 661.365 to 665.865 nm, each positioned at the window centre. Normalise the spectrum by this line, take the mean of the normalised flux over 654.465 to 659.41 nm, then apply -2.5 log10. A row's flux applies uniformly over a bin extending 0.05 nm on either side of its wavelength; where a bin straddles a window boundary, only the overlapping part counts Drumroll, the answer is -0.02 mag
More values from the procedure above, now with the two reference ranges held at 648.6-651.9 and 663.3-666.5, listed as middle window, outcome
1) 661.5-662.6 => 0.06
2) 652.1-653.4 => 0.02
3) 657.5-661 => 0.05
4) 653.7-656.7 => -0.03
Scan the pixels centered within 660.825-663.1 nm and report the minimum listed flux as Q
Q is 10.26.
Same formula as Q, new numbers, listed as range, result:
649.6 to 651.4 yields 10.53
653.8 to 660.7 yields 9.507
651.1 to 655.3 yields 10.89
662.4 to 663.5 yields 11.03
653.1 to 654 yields 11.68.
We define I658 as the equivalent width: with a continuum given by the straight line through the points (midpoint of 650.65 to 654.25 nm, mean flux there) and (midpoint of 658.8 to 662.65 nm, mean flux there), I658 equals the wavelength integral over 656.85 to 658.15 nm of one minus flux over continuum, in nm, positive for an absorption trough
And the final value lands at 0.00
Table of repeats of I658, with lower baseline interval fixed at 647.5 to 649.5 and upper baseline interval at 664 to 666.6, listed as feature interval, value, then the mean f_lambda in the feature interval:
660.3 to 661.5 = 0.16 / 10.6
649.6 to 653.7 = -0.13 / 12.6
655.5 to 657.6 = -0.01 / 12.3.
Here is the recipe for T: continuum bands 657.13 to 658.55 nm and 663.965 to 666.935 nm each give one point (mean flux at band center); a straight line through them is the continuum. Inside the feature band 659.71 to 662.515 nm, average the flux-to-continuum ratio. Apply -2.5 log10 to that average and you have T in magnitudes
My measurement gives 0.09 mag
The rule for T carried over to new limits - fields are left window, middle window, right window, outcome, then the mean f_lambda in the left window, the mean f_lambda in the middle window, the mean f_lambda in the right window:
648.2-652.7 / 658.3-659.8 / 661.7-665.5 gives -0.021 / 12.4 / 12.4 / 12.1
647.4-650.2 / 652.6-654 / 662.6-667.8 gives -0.026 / 12.1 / 12.5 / 12.3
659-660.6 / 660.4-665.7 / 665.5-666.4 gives 0.036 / 11.7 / 11.8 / 12.5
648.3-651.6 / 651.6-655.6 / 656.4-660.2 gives -0.031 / 12.4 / 12.7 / 12.3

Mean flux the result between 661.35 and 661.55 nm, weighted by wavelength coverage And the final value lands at 11.3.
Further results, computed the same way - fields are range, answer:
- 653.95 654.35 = 13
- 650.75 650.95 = 12.4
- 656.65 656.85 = 12.5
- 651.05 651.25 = 12.3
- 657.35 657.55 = 11.6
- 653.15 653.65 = 12.5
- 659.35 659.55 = 12.2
